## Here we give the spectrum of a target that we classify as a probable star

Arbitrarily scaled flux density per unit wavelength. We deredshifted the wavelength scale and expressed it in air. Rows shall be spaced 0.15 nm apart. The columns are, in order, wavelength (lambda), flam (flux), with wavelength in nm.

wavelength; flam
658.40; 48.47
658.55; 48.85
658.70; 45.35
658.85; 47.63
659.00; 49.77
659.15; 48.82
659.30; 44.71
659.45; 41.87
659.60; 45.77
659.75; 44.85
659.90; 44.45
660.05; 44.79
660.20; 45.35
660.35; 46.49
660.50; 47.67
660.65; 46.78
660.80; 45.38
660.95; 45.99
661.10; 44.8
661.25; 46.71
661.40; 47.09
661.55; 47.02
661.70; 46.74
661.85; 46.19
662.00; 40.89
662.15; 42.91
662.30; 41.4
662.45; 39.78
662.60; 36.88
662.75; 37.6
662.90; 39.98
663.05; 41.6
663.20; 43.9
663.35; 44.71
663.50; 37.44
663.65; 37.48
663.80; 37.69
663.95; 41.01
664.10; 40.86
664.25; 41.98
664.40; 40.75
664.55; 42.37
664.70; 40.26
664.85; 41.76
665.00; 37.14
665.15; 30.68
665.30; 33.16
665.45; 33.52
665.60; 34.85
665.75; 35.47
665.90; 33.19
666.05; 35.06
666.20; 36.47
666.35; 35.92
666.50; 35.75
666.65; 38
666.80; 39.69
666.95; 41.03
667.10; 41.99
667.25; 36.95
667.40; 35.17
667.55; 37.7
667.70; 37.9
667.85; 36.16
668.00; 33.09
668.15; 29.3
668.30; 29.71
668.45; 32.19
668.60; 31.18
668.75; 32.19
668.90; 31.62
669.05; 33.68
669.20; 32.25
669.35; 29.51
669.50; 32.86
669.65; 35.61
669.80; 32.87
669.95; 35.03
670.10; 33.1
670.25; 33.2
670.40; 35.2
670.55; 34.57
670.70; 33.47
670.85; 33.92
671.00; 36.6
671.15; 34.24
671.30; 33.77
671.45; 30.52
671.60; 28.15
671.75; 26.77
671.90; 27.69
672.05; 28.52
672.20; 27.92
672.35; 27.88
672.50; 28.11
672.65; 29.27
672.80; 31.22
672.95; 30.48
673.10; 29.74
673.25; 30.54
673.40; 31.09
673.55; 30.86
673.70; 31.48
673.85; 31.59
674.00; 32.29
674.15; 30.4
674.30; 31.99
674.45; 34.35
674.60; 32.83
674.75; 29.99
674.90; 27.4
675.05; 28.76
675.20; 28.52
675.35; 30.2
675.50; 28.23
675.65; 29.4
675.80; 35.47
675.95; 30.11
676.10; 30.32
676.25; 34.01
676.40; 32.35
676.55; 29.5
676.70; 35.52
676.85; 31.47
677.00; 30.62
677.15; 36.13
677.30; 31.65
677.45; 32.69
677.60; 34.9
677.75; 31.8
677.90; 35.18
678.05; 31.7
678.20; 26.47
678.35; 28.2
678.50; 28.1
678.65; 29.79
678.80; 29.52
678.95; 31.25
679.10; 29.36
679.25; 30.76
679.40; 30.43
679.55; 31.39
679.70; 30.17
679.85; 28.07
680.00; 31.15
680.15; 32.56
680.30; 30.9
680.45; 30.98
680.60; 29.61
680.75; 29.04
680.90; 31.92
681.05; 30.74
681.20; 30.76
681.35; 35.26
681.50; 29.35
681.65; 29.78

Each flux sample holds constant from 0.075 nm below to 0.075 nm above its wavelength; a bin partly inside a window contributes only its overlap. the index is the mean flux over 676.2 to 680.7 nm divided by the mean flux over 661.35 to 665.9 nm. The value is 0.78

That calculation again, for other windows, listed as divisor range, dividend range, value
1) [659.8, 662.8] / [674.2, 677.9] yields 0.71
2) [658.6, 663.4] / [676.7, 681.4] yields 0.70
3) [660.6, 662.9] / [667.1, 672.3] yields 0.75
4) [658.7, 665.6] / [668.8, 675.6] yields 0.74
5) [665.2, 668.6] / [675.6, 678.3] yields 0.91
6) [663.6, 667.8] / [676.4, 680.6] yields 0.83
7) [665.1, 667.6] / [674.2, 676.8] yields 0.86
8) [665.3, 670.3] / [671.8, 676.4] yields 0.88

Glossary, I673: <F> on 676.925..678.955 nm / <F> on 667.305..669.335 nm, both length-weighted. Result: 0.9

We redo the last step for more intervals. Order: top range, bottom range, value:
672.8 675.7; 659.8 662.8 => 0.69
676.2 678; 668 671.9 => 1.02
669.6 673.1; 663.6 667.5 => 0.84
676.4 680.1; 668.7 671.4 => 0.93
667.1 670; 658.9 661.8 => 0.73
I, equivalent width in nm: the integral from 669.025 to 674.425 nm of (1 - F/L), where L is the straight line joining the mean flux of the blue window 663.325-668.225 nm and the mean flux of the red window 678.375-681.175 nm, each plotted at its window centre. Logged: 0.44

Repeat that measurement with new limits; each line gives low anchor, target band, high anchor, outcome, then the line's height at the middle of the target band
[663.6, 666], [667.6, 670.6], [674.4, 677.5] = 0.18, 35.2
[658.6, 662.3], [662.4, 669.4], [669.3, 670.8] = 0.38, 38.8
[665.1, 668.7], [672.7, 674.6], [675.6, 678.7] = 0.09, 32.9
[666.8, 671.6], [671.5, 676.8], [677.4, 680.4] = 0.32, 32.4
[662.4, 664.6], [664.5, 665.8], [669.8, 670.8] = 0.08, 38.7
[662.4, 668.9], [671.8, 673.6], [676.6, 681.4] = 0.24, 34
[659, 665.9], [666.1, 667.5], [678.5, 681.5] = 0.05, 39.1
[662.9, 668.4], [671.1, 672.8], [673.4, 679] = 0.22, 33.7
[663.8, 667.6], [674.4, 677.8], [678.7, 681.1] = 0.09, 32.4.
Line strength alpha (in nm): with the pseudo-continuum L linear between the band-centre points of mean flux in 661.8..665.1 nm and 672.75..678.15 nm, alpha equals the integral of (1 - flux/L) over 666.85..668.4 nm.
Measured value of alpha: 0.06 nm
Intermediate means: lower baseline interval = 40.5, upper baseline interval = 31.5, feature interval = 35.9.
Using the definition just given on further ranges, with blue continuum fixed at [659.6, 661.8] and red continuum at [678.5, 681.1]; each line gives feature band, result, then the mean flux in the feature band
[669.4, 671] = 0.18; 34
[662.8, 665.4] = 0.23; 39.5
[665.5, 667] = 0.18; 36.4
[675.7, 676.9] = 0.03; 32.3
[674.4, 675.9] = 0.16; 30.4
